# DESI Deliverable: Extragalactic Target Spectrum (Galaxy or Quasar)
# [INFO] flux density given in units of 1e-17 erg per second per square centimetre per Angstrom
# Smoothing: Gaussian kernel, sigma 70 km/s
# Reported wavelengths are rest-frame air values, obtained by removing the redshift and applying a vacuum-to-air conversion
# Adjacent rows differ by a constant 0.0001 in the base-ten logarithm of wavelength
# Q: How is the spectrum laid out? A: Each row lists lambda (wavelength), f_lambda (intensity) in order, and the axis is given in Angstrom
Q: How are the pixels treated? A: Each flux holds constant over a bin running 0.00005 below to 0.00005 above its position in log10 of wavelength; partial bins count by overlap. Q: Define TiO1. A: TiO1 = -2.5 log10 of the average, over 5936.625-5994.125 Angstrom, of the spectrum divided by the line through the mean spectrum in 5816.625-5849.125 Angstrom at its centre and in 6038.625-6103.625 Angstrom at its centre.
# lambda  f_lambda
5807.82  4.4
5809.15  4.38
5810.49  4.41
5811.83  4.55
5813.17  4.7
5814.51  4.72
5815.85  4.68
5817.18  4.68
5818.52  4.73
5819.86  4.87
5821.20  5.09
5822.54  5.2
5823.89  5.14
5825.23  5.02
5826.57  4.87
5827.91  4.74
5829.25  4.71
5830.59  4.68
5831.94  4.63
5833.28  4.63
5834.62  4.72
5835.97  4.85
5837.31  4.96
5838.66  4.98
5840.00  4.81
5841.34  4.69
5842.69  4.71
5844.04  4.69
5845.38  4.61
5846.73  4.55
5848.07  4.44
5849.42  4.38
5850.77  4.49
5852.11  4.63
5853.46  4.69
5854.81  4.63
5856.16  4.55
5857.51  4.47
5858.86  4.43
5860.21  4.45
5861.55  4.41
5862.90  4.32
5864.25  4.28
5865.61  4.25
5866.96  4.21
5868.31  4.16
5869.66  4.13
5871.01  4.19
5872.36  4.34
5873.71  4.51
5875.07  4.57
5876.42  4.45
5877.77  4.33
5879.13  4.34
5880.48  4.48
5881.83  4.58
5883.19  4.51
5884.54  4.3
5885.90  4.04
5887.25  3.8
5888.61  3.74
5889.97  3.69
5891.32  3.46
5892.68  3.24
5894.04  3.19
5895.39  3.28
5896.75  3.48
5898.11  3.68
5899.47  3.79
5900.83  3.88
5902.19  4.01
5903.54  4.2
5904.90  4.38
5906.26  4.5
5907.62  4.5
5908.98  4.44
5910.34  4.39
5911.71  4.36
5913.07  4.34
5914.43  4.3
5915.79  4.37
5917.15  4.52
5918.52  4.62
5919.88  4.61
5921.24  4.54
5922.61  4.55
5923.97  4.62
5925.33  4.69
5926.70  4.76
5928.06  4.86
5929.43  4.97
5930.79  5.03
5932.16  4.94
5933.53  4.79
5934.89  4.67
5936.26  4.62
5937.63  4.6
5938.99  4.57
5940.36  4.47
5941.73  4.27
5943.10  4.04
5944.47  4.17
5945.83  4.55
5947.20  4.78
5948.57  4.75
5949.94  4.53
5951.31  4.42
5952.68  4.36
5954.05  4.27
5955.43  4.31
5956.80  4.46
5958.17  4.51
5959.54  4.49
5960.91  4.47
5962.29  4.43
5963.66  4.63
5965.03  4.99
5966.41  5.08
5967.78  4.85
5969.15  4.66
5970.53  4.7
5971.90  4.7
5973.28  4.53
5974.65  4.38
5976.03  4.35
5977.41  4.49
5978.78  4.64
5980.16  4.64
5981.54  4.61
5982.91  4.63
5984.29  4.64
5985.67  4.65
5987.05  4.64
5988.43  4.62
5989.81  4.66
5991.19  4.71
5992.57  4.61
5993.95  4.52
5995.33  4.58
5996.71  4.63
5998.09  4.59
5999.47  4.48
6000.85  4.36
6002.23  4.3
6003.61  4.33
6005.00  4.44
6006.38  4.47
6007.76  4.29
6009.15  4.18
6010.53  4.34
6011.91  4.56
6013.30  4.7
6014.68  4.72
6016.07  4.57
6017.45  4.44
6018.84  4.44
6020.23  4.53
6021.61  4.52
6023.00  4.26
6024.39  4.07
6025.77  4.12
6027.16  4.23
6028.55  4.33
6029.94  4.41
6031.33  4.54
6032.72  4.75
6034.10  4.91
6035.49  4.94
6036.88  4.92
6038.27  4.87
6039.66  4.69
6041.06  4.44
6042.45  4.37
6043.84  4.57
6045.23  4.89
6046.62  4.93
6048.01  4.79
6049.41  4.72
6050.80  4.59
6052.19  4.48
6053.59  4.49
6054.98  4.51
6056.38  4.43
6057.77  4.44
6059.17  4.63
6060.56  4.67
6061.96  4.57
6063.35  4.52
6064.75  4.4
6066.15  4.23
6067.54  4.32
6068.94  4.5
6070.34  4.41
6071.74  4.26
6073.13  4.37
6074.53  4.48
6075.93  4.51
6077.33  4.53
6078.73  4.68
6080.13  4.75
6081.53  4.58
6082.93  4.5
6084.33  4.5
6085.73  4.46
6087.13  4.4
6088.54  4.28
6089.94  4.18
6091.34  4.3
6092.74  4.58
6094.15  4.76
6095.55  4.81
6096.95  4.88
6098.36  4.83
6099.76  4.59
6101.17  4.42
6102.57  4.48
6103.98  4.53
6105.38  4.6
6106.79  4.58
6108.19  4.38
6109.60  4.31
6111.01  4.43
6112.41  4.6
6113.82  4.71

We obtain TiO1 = 0.021 mag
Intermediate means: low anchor 4.79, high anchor 4.54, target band 4.56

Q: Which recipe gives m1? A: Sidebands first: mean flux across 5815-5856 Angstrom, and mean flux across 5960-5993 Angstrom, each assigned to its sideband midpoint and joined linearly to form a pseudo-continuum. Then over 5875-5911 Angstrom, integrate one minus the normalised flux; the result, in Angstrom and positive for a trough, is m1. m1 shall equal 5.09 Angstrom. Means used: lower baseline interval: 4.75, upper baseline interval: 4.64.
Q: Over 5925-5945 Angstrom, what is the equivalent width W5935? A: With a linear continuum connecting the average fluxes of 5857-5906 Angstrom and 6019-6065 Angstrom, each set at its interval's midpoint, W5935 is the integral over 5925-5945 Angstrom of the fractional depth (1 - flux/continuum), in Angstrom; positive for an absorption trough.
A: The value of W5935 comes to -1.8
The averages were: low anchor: 4.1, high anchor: 4.56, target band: 4.63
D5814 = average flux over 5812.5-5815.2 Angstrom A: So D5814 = 4.7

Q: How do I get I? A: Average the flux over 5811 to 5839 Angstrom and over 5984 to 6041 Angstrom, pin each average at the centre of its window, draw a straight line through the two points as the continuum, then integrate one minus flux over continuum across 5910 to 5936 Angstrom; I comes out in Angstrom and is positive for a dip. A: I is 0.2 Angstrom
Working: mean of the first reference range 4.81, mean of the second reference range 4.52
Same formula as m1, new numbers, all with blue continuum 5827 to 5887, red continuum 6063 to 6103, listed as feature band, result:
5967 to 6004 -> -0.6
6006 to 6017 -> 0.1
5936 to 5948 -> 0.1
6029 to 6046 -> -0.7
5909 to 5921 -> 0.2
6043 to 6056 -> -0.4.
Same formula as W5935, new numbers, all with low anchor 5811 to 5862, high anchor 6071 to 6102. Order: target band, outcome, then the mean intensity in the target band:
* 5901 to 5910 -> 0.66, 4.32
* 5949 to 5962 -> 0.54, 4.43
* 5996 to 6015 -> 0.56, 4.45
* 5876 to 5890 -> 1.34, 4.22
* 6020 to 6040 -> 0.14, 4.54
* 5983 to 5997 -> -0.09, 4.62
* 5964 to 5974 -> -0.36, 4.78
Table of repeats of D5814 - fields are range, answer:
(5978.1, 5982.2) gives 4.62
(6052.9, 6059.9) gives 4.5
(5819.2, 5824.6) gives 5.07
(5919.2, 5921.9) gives 4.58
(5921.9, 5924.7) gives 4.59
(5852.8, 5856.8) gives 4.62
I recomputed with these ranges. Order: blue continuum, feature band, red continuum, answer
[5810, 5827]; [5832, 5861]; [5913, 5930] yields 0.8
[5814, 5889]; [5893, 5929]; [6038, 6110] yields 2.3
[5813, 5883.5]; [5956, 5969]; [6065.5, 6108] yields -0.3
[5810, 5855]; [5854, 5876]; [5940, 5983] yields 1.5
